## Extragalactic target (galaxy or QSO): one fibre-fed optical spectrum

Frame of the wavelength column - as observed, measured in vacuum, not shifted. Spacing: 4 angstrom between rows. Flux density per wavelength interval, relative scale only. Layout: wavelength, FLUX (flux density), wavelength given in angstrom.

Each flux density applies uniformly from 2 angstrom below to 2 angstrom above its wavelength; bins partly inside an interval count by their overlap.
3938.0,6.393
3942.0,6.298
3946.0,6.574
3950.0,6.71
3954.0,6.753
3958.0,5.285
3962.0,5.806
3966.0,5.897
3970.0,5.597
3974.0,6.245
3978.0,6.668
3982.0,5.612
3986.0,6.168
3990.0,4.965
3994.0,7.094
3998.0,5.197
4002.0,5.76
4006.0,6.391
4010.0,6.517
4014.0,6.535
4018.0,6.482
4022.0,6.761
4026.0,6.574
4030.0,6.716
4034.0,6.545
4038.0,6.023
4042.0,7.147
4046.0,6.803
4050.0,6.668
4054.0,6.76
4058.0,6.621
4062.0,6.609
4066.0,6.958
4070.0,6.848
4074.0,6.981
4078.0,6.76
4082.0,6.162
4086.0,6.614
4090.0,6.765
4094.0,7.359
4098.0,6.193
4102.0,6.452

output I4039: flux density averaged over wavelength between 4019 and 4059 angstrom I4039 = 6.66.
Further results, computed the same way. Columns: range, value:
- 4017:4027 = 6.62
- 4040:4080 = 6.82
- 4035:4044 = 6.58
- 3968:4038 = 6.22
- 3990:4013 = 6.1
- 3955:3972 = 5.71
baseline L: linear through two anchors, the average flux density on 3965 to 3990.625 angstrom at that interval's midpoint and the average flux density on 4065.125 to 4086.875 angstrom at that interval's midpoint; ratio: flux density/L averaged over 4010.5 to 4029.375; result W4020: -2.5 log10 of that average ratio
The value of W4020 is -0.06 mag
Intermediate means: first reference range 5.93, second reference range 6.71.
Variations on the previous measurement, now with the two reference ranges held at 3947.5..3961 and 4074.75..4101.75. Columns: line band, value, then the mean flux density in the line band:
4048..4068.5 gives -0.03 mag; 6.73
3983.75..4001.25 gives 0.09 mag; 5.85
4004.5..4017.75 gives -0.01 mag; 6.48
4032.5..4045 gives -0.02 mag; 6.59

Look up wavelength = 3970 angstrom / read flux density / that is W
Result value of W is 5.597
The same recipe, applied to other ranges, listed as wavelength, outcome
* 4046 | 6.803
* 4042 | 7.147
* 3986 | 6.168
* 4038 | 6.023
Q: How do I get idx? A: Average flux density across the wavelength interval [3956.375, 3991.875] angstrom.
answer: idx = 5.81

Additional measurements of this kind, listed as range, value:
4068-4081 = 6.81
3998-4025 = 6.32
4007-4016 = 6.51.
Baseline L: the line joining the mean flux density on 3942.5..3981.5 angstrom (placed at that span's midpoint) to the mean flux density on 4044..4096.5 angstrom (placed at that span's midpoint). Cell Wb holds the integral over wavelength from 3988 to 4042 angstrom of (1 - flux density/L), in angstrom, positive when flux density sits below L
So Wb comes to 1.2 angstrom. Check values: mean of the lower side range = 6.15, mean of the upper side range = 6.76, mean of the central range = 6.31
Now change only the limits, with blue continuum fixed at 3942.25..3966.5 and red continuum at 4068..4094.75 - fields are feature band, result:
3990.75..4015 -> 0.9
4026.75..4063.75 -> -0.3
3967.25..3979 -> 0.3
